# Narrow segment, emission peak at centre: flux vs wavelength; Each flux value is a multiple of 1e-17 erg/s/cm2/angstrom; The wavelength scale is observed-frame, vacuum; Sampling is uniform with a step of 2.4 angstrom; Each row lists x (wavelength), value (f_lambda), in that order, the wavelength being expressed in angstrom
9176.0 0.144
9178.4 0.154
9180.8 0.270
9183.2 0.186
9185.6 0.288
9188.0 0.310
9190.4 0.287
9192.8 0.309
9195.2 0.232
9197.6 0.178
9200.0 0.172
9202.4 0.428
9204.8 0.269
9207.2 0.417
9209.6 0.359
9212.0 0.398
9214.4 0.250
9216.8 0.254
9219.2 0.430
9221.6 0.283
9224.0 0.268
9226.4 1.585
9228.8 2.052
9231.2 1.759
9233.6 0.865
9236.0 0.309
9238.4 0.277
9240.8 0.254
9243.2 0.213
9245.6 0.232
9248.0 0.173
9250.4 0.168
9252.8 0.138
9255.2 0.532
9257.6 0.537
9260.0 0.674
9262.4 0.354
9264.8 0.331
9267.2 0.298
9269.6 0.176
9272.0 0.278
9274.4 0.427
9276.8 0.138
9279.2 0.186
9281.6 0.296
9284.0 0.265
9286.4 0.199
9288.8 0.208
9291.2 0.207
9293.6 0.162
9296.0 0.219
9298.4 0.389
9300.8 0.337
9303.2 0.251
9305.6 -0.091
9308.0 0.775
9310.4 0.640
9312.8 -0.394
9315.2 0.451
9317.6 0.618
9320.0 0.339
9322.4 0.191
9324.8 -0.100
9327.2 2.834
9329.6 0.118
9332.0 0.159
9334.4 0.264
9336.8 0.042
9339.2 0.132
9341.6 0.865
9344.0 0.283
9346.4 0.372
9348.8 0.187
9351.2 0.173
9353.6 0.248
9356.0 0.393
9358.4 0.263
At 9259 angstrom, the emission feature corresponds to [N II] 6583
